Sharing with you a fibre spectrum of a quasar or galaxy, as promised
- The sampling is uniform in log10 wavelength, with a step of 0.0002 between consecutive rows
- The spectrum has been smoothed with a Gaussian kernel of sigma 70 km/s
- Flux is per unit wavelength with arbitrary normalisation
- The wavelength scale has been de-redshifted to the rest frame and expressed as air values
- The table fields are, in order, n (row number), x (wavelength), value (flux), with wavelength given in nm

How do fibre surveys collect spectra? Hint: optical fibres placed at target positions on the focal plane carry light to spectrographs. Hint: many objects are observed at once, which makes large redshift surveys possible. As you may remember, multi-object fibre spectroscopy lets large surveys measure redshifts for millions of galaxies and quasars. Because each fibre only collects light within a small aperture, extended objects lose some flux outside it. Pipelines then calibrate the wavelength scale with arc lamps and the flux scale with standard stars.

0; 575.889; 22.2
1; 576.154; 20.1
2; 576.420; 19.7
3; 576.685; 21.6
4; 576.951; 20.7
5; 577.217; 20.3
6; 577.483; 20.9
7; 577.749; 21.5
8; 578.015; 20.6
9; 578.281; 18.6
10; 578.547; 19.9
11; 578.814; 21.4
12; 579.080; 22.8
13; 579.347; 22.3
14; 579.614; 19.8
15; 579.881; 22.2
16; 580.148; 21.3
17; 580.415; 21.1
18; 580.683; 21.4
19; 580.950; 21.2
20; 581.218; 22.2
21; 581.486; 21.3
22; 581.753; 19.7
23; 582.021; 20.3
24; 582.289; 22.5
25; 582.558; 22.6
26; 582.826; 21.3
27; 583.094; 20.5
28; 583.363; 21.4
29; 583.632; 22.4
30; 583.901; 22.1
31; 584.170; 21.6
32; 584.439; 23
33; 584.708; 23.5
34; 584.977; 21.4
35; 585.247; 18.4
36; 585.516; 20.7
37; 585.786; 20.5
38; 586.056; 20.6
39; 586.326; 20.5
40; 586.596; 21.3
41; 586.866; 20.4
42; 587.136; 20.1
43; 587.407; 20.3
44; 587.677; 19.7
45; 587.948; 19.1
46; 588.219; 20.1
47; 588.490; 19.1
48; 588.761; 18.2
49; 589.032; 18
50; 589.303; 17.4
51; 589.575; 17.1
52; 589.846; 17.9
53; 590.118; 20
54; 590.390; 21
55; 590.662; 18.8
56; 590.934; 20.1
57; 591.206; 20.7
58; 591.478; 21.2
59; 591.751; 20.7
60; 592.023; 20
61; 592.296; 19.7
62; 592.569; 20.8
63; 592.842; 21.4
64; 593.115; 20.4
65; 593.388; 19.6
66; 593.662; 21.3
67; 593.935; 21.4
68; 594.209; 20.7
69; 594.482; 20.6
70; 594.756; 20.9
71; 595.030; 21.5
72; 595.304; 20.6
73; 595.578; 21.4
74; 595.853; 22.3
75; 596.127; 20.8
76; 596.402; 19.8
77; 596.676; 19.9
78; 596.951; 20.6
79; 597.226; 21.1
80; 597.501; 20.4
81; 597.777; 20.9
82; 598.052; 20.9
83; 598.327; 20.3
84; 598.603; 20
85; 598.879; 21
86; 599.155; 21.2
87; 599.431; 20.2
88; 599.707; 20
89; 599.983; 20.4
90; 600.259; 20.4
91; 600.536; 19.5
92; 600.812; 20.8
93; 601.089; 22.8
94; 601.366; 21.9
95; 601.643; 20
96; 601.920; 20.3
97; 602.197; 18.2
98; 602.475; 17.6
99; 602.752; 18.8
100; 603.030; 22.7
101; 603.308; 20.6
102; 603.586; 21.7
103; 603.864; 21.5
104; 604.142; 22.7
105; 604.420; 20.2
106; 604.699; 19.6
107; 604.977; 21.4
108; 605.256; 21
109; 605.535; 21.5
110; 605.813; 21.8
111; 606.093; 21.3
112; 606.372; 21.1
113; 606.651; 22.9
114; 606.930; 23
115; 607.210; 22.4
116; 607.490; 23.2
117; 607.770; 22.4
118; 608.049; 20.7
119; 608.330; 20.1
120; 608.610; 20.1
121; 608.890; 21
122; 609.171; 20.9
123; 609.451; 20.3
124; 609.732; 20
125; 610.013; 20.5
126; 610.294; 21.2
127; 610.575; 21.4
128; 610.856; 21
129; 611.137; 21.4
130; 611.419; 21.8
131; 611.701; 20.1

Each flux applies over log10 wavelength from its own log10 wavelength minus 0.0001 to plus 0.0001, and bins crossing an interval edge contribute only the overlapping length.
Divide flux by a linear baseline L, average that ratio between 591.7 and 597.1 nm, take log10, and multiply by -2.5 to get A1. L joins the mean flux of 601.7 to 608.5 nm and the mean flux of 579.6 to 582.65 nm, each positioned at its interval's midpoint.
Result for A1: 0.02 mag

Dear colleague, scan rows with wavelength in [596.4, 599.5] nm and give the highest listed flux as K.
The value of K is 21.2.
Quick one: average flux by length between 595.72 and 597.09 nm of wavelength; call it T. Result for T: 20.7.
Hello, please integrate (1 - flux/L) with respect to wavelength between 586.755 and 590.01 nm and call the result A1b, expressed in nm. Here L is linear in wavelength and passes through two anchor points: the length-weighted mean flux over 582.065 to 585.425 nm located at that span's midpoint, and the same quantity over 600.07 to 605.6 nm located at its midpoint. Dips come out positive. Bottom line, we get 0.377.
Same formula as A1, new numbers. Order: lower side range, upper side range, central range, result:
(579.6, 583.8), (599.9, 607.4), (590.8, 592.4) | 0.04 mag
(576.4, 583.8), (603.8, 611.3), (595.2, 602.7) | 0.04 mag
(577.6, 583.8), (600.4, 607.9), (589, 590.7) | 0.14 mag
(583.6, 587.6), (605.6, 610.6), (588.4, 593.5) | 0.08 mag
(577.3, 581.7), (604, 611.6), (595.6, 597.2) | 0.02 mag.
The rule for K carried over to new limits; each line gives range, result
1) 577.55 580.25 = 22.8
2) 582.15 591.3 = 23.5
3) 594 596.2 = 22.3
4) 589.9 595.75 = 21.5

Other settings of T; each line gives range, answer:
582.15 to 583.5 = 21.6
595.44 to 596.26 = 21.5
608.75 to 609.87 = 20.5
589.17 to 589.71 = 17.2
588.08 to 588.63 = 19.6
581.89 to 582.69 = 21.8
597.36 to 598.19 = 20.7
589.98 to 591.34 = 20.1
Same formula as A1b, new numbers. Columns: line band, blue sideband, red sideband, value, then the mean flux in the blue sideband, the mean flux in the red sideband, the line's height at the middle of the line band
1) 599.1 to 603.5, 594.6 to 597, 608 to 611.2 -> 0.10 nm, 20.9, 20.7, 20.8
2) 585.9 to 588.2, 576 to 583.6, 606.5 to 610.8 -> 0.10 nm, 21.1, 21.3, 21.1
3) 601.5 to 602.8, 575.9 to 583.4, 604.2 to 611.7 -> 0.13 nm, 21.1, 21.2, 21.2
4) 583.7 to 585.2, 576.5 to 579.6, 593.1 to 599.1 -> -0.09 nm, 20.9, 20.8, 20.8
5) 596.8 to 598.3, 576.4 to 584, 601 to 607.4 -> 0.03 nm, 21.2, 21.1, 21.1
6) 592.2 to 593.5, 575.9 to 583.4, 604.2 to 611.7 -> 0.04 nm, 21.1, 21.2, 21.1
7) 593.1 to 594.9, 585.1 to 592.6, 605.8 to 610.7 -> -0.05 nm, 19.7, 21.3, 20.1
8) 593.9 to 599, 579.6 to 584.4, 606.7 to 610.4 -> 0.13 nm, 21.5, 21.3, 21.3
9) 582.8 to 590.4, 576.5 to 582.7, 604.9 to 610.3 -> 0.34 nm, 21.1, 21.3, 21.2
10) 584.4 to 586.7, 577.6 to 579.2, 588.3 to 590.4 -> -0.21 nm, 20.8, 18.5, 19.3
